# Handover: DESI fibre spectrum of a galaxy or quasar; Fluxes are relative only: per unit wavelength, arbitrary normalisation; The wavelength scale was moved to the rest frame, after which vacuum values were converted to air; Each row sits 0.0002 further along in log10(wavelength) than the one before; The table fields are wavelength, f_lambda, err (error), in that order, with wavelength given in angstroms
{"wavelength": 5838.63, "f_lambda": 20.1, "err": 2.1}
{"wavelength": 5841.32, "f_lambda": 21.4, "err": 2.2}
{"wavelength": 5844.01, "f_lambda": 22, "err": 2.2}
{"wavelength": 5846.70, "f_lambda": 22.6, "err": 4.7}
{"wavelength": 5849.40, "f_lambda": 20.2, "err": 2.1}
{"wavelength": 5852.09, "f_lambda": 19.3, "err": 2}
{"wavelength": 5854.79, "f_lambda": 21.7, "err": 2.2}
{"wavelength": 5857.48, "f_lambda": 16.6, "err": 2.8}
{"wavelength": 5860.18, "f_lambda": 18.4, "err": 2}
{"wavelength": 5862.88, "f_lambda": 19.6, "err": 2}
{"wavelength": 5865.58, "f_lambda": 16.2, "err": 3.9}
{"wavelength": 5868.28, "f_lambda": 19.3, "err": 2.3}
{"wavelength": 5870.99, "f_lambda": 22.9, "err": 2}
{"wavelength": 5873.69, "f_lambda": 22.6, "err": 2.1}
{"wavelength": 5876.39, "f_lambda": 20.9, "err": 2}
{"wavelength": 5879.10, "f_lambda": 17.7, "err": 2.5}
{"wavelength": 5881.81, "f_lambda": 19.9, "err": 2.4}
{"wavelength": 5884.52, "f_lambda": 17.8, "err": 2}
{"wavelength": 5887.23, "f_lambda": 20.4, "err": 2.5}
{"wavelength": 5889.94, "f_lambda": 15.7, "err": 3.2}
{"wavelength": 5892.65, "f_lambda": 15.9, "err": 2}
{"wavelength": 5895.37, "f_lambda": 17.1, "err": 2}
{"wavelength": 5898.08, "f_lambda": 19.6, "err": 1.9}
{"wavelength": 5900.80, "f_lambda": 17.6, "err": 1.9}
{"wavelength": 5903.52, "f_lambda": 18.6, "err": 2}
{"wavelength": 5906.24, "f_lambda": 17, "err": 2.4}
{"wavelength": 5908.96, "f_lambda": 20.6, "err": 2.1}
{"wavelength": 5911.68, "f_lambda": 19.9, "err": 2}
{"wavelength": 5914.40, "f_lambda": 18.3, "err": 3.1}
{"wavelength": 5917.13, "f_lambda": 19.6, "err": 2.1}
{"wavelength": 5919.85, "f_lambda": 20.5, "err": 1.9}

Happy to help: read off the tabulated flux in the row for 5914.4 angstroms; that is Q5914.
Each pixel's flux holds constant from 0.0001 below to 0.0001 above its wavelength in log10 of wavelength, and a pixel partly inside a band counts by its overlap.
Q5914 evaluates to 18.3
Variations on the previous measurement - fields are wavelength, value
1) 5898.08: 19.6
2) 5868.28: 19.3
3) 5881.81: 19.9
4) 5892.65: 15.9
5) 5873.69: 22.6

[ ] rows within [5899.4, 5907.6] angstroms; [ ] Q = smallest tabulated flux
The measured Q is 17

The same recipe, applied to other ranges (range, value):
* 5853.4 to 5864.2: 16.6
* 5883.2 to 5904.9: 15.7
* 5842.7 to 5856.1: 19.3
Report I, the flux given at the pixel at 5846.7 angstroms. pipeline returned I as 22.6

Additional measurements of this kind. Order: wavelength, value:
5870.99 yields 22.9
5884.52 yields 17.8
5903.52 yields 18.6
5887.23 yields 20.4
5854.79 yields 21.7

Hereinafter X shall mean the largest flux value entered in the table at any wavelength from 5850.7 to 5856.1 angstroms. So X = 21.7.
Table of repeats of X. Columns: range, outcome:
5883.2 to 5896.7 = 20.4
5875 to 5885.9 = 20.9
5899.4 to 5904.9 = 18.6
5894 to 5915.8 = 20.6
